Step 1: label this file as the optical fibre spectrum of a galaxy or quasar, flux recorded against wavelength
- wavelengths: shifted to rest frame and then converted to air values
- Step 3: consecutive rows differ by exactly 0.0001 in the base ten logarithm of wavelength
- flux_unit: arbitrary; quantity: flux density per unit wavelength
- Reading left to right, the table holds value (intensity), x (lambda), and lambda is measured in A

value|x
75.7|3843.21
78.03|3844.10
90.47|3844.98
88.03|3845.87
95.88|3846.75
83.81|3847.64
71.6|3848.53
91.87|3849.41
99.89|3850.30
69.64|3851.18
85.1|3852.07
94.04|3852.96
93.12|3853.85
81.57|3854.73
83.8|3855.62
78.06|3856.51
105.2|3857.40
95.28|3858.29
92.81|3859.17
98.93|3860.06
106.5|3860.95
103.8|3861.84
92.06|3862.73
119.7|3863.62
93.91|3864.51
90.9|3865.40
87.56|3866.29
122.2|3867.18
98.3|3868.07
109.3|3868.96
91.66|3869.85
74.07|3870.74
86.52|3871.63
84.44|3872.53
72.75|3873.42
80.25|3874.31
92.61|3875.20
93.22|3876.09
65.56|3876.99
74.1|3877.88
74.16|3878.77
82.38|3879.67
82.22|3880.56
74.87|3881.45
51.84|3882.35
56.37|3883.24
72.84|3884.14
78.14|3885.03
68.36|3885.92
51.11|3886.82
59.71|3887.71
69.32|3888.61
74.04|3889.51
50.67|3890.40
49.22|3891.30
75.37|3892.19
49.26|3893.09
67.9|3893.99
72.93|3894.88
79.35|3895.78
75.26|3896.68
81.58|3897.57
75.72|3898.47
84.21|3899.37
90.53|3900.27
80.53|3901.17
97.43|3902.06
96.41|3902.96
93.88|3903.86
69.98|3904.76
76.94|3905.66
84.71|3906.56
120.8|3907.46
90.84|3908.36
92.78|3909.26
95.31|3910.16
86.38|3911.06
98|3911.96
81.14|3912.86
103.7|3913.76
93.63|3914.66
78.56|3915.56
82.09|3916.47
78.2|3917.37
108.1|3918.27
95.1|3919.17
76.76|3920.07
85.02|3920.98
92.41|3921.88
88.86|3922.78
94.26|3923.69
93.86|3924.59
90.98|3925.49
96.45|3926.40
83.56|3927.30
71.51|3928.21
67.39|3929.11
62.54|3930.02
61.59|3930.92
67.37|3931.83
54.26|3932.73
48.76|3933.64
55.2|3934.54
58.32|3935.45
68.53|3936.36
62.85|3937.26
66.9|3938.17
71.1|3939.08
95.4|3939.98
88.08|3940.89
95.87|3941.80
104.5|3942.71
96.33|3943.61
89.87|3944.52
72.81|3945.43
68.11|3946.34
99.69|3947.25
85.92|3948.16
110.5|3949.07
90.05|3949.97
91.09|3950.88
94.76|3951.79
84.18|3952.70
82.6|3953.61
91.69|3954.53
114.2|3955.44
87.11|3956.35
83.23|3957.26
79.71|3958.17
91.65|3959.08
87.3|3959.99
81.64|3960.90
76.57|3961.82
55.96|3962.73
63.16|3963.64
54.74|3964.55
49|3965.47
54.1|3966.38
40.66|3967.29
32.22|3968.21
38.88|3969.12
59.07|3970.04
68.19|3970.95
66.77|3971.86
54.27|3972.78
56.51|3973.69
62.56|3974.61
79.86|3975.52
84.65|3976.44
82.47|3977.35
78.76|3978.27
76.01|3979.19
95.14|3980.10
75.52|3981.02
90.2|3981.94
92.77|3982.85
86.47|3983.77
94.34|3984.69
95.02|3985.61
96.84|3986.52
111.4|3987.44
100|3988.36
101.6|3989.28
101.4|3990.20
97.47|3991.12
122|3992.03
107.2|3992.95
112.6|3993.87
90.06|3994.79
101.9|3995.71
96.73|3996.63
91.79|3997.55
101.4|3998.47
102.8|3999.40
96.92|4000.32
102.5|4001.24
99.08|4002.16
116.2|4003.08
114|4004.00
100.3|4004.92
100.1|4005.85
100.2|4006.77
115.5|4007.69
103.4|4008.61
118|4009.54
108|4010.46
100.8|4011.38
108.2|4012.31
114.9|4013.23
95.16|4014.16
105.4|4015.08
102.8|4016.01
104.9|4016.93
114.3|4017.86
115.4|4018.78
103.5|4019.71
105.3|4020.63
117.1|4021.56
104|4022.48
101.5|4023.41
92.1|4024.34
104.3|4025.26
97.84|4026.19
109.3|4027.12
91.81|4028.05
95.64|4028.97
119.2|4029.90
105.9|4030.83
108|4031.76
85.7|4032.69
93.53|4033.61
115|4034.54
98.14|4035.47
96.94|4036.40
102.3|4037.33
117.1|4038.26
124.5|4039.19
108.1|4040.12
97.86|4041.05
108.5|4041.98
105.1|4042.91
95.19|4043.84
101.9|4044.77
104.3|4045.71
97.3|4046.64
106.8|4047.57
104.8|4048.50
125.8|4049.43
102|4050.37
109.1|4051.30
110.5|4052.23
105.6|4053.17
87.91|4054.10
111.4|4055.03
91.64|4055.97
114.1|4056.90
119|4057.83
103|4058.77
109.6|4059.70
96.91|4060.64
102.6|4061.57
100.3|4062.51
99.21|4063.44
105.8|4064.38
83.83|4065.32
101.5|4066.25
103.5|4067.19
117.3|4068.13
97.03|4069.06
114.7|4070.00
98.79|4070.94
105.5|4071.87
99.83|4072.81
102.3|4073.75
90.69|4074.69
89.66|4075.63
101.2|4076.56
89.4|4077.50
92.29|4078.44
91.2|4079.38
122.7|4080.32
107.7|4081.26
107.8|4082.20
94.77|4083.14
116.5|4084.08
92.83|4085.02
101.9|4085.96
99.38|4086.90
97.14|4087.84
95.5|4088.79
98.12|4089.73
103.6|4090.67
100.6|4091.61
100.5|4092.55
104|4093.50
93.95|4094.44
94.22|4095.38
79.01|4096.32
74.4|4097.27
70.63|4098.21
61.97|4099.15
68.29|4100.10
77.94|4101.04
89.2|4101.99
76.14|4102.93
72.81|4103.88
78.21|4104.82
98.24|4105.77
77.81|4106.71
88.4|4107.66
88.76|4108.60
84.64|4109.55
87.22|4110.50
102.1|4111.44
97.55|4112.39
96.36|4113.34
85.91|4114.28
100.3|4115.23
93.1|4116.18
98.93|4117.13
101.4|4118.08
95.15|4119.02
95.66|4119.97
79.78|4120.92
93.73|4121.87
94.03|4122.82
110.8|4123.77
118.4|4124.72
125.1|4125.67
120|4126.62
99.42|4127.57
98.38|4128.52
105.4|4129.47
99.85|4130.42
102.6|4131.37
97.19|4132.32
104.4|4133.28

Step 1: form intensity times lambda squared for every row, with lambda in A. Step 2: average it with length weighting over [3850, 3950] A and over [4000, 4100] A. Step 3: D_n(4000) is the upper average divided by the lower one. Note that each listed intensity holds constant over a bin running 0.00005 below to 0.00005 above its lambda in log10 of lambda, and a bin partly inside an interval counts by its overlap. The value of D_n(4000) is 1.3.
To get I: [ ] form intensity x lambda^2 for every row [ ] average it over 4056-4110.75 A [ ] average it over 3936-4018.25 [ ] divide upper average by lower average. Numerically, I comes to 1.1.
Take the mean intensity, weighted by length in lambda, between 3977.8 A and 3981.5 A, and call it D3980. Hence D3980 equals 81.2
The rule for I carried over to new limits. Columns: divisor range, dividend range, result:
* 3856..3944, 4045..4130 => 1.31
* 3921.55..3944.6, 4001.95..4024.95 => 1.43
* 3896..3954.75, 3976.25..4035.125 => 1.25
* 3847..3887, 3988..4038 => 1.30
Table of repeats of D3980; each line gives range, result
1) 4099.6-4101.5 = 72.9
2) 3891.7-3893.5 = 62.3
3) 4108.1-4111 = 87.2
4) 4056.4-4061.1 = 108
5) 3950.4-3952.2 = 92.8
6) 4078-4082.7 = 104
